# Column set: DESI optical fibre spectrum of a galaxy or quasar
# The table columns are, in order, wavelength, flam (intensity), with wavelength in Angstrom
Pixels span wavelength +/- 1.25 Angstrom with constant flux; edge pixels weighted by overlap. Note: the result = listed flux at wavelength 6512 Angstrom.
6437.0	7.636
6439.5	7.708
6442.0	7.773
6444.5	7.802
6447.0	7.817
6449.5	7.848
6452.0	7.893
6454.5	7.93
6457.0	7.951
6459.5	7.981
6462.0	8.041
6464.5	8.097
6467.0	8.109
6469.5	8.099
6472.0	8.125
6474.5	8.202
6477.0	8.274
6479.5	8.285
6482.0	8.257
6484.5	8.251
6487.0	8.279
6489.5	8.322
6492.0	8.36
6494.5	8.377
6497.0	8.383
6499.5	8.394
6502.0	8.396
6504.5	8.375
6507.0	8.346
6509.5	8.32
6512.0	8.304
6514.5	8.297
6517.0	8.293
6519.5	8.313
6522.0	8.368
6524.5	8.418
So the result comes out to 8.304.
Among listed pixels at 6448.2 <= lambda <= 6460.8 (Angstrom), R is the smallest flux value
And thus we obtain 7.848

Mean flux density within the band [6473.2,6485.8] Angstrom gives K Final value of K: 8.25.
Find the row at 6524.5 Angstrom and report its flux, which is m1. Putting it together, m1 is 8.418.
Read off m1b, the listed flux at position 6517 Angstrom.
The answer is 8.293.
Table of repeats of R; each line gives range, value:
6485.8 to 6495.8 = 8.279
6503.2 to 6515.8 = 8.297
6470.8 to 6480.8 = 8.125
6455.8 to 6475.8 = 7.951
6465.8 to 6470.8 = 8.099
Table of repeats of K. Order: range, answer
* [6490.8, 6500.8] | 8.38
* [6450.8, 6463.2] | 7.96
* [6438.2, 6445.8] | 7.76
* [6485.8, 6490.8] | 8.3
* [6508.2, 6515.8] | 8.31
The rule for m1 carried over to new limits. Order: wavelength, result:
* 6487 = 8.279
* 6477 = 8.274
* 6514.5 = 8.297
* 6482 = 8.257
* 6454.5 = 7.93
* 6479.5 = 8.285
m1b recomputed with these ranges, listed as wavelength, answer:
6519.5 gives 8.313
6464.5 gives 8.097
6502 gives 8.396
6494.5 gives 8.377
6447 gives 7.817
